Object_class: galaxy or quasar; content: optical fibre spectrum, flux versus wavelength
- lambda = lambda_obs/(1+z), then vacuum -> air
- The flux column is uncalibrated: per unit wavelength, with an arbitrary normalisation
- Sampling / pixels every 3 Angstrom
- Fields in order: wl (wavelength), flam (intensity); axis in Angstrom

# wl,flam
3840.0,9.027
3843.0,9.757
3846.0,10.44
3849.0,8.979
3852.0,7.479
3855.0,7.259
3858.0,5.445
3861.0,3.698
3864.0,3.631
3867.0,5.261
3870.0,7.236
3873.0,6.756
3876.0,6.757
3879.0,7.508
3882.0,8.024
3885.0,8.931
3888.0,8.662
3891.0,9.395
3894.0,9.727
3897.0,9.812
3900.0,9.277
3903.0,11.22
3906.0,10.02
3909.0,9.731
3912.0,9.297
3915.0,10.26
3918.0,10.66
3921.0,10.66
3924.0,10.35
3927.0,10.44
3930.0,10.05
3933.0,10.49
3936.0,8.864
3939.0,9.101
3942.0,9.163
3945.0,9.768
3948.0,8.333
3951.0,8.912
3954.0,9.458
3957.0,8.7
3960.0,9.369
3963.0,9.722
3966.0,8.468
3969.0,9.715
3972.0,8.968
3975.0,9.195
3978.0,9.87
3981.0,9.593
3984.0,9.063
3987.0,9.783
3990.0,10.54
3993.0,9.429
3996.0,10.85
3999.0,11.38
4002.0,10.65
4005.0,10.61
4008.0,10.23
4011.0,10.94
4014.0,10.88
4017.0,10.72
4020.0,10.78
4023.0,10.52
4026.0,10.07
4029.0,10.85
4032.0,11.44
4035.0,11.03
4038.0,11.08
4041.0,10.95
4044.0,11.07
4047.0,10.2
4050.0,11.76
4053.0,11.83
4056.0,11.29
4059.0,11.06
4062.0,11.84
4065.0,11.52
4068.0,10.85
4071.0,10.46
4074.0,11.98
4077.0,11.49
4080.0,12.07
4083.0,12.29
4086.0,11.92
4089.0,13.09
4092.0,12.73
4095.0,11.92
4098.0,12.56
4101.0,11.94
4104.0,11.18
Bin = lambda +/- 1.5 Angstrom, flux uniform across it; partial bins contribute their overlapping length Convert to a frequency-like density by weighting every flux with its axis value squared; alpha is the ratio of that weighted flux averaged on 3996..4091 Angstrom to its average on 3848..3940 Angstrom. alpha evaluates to 1.41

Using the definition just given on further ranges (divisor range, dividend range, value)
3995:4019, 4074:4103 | 1.18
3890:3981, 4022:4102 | 1.27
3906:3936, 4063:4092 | 1.26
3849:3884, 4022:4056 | 1.87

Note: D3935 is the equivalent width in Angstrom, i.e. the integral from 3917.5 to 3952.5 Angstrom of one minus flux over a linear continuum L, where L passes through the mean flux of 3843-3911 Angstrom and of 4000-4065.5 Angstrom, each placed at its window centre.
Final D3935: -2.3 Angstrom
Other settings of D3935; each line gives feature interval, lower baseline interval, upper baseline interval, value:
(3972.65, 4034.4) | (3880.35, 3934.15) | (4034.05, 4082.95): 2.4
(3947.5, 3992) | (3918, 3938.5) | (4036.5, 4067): 5.0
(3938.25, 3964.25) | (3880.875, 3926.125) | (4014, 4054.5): 2.6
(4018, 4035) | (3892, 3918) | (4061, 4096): 0.8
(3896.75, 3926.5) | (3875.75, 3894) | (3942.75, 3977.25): -5.0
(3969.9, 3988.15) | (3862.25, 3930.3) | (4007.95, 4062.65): 1.2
